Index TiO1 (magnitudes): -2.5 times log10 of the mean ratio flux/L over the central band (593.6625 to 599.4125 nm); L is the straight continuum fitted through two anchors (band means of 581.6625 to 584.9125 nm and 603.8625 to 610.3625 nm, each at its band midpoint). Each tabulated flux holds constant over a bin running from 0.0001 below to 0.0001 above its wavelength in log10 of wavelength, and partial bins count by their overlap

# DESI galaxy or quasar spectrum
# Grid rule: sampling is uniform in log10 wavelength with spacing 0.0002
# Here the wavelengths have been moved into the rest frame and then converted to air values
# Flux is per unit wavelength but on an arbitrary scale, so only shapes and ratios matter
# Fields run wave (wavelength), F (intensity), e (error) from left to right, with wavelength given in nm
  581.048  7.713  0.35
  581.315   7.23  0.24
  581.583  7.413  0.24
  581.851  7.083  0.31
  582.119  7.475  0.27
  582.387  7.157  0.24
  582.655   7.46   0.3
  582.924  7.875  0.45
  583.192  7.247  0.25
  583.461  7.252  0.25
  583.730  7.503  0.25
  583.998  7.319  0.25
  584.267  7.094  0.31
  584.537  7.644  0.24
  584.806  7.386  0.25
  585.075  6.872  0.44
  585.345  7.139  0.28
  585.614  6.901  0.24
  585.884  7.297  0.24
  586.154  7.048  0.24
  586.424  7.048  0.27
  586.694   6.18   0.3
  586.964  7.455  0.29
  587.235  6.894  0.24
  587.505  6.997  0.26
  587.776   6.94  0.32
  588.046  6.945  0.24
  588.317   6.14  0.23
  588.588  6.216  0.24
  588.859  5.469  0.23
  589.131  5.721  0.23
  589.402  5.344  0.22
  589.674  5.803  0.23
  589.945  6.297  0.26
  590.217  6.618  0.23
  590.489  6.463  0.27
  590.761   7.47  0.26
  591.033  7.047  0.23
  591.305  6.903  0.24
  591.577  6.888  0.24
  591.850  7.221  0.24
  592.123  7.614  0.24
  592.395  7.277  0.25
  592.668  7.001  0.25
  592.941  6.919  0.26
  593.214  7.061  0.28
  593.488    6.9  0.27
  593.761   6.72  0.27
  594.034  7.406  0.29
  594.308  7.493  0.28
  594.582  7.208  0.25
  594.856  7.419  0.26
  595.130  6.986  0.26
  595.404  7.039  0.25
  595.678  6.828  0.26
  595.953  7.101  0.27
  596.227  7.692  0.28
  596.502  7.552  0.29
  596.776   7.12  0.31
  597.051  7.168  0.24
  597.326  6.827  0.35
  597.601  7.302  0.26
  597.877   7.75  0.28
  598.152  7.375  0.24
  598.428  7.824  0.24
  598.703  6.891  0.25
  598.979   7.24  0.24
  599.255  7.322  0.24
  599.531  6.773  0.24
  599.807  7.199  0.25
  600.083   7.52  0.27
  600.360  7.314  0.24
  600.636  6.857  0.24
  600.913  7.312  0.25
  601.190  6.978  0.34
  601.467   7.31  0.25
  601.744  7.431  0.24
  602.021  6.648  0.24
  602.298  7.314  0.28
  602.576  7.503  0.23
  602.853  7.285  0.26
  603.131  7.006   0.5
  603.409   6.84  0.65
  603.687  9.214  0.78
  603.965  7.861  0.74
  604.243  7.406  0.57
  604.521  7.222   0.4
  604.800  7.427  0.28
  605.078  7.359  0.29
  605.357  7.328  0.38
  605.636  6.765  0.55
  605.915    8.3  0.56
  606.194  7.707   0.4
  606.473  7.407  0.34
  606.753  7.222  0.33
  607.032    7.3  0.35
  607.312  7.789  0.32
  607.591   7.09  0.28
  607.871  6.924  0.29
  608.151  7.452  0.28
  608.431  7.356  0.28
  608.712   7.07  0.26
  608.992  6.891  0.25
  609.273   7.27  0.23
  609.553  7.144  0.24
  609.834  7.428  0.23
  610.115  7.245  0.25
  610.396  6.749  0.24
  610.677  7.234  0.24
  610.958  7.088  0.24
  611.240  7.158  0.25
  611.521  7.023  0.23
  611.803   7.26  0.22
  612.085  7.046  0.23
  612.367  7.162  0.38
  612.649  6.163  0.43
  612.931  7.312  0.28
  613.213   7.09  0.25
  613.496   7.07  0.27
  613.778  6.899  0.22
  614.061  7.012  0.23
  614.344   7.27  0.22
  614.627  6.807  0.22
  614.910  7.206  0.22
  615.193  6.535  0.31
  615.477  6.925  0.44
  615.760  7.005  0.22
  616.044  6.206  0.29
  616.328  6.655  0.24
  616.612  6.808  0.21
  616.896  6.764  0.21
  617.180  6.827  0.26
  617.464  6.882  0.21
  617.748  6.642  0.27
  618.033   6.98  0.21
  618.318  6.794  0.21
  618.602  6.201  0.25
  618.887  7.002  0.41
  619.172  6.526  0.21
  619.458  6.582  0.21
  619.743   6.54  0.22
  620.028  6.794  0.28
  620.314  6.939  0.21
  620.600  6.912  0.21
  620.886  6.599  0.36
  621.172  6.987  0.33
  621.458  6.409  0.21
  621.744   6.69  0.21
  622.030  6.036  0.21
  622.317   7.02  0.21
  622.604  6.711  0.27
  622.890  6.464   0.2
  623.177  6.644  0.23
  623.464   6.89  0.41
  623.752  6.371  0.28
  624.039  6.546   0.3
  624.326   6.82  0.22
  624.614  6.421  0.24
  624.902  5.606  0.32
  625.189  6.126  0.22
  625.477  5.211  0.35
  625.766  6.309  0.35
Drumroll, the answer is 0.01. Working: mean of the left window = 7.37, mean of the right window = 7.33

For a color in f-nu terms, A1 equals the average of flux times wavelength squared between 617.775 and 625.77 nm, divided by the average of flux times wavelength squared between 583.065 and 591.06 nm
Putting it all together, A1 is 1.1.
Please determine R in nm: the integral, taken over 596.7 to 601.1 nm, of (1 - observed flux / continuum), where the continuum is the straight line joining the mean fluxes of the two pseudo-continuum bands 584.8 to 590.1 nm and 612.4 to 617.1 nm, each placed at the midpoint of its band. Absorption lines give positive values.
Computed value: -0.351 nm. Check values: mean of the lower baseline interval 6.58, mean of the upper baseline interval 6.86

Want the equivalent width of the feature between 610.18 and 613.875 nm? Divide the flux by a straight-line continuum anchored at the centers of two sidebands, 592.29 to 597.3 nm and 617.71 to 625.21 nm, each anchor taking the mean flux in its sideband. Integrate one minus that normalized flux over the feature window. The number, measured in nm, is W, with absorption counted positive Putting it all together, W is -0.12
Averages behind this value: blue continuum 7.15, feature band 7.03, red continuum 6.61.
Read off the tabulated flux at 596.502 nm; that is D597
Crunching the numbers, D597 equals 7.552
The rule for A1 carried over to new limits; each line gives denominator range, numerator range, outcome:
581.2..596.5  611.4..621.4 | 1.07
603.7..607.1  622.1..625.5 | 0.91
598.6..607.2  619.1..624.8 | 0.96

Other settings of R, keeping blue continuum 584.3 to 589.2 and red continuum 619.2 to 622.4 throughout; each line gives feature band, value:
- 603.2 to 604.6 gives -0.20 nm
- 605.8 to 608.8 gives -0.31 nm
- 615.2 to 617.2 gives -0.01 nm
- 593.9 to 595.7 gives -0.12 nm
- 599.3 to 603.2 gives -0.25 nm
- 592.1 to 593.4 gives -0.06 nm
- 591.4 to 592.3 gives -0.06 nm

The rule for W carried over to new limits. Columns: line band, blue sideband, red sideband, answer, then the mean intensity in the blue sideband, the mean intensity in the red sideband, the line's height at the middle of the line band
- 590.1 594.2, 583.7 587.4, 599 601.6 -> 0.060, 7.12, 7.18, 7.14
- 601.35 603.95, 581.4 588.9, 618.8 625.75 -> -0.230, 7.07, 6.53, 6.81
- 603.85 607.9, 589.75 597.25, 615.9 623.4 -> -0.310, 7.08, 6.68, 6.89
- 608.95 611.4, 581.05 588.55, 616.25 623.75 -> -0.115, 7.15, 6.7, 6.82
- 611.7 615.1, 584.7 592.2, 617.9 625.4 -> -0.203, 6.72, 6.59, 6.62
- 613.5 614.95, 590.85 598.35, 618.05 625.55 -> -0.065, 7.19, 6.55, 6.73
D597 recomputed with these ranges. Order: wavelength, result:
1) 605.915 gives 8.3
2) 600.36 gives 7.314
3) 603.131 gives 7.006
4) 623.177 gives 6.644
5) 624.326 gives 6.82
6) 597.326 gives 6.827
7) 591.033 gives 7.047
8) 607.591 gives 7.09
